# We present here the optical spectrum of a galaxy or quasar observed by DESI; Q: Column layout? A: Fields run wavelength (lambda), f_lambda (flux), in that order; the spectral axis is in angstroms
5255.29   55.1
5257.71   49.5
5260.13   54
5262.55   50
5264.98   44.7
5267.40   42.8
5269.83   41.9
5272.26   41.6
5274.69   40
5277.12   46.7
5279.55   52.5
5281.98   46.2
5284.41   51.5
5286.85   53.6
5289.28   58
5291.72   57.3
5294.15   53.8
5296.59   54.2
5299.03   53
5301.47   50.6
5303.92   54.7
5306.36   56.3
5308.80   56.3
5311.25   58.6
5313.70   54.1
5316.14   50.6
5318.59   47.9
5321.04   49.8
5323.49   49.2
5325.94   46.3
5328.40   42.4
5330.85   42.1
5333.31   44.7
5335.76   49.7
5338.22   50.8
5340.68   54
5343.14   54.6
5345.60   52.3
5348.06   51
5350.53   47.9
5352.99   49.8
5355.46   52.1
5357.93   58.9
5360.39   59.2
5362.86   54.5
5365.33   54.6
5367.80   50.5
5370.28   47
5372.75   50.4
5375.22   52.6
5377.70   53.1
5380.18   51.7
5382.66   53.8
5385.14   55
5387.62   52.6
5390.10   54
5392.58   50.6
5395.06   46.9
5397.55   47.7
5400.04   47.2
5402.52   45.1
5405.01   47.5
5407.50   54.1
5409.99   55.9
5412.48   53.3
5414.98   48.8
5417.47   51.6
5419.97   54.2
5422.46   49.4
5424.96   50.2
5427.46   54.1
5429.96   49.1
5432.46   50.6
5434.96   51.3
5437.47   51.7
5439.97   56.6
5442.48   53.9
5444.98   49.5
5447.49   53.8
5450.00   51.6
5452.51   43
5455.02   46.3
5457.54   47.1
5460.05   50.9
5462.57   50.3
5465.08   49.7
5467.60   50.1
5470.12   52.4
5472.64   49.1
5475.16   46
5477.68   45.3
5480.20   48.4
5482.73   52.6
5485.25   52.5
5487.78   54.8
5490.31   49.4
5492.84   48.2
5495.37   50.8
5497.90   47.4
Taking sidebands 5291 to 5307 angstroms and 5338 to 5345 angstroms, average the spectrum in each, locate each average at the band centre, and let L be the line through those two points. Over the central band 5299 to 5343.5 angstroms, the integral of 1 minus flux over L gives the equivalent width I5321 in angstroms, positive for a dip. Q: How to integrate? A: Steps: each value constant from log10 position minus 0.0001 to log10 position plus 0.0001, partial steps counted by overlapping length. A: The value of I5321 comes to 2.5 angstroms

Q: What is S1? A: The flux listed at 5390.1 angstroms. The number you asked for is 54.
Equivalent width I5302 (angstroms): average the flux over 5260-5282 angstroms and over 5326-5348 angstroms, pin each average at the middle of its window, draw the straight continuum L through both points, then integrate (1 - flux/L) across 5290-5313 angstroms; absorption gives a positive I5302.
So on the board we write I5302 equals -3.9 angstroms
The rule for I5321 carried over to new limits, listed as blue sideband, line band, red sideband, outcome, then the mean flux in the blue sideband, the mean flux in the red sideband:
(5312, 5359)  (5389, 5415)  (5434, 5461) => 0.1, 50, 50.5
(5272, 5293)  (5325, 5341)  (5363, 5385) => 1.4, 50.1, 52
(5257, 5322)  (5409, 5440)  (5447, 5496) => -1.2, 50.8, 49.5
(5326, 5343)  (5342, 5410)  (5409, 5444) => -2.8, 47.7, 52.1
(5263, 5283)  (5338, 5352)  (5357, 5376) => -0.1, 44.7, 53.4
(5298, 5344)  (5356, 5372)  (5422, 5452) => -0.9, 50.8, 51.7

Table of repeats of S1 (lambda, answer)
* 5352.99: 49.8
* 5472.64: 49.1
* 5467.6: 50.1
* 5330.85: 42.1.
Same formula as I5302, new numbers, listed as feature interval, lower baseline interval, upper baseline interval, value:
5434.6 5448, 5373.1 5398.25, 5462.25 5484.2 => -0.7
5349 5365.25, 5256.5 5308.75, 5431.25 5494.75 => -1.1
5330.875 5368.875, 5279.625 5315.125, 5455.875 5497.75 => 0.6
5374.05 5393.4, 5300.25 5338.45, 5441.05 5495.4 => -1.1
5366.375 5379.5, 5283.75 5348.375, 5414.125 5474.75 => 0.1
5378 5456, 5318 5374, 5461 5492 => -1.3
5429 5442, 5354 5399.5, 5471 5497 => -0.3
